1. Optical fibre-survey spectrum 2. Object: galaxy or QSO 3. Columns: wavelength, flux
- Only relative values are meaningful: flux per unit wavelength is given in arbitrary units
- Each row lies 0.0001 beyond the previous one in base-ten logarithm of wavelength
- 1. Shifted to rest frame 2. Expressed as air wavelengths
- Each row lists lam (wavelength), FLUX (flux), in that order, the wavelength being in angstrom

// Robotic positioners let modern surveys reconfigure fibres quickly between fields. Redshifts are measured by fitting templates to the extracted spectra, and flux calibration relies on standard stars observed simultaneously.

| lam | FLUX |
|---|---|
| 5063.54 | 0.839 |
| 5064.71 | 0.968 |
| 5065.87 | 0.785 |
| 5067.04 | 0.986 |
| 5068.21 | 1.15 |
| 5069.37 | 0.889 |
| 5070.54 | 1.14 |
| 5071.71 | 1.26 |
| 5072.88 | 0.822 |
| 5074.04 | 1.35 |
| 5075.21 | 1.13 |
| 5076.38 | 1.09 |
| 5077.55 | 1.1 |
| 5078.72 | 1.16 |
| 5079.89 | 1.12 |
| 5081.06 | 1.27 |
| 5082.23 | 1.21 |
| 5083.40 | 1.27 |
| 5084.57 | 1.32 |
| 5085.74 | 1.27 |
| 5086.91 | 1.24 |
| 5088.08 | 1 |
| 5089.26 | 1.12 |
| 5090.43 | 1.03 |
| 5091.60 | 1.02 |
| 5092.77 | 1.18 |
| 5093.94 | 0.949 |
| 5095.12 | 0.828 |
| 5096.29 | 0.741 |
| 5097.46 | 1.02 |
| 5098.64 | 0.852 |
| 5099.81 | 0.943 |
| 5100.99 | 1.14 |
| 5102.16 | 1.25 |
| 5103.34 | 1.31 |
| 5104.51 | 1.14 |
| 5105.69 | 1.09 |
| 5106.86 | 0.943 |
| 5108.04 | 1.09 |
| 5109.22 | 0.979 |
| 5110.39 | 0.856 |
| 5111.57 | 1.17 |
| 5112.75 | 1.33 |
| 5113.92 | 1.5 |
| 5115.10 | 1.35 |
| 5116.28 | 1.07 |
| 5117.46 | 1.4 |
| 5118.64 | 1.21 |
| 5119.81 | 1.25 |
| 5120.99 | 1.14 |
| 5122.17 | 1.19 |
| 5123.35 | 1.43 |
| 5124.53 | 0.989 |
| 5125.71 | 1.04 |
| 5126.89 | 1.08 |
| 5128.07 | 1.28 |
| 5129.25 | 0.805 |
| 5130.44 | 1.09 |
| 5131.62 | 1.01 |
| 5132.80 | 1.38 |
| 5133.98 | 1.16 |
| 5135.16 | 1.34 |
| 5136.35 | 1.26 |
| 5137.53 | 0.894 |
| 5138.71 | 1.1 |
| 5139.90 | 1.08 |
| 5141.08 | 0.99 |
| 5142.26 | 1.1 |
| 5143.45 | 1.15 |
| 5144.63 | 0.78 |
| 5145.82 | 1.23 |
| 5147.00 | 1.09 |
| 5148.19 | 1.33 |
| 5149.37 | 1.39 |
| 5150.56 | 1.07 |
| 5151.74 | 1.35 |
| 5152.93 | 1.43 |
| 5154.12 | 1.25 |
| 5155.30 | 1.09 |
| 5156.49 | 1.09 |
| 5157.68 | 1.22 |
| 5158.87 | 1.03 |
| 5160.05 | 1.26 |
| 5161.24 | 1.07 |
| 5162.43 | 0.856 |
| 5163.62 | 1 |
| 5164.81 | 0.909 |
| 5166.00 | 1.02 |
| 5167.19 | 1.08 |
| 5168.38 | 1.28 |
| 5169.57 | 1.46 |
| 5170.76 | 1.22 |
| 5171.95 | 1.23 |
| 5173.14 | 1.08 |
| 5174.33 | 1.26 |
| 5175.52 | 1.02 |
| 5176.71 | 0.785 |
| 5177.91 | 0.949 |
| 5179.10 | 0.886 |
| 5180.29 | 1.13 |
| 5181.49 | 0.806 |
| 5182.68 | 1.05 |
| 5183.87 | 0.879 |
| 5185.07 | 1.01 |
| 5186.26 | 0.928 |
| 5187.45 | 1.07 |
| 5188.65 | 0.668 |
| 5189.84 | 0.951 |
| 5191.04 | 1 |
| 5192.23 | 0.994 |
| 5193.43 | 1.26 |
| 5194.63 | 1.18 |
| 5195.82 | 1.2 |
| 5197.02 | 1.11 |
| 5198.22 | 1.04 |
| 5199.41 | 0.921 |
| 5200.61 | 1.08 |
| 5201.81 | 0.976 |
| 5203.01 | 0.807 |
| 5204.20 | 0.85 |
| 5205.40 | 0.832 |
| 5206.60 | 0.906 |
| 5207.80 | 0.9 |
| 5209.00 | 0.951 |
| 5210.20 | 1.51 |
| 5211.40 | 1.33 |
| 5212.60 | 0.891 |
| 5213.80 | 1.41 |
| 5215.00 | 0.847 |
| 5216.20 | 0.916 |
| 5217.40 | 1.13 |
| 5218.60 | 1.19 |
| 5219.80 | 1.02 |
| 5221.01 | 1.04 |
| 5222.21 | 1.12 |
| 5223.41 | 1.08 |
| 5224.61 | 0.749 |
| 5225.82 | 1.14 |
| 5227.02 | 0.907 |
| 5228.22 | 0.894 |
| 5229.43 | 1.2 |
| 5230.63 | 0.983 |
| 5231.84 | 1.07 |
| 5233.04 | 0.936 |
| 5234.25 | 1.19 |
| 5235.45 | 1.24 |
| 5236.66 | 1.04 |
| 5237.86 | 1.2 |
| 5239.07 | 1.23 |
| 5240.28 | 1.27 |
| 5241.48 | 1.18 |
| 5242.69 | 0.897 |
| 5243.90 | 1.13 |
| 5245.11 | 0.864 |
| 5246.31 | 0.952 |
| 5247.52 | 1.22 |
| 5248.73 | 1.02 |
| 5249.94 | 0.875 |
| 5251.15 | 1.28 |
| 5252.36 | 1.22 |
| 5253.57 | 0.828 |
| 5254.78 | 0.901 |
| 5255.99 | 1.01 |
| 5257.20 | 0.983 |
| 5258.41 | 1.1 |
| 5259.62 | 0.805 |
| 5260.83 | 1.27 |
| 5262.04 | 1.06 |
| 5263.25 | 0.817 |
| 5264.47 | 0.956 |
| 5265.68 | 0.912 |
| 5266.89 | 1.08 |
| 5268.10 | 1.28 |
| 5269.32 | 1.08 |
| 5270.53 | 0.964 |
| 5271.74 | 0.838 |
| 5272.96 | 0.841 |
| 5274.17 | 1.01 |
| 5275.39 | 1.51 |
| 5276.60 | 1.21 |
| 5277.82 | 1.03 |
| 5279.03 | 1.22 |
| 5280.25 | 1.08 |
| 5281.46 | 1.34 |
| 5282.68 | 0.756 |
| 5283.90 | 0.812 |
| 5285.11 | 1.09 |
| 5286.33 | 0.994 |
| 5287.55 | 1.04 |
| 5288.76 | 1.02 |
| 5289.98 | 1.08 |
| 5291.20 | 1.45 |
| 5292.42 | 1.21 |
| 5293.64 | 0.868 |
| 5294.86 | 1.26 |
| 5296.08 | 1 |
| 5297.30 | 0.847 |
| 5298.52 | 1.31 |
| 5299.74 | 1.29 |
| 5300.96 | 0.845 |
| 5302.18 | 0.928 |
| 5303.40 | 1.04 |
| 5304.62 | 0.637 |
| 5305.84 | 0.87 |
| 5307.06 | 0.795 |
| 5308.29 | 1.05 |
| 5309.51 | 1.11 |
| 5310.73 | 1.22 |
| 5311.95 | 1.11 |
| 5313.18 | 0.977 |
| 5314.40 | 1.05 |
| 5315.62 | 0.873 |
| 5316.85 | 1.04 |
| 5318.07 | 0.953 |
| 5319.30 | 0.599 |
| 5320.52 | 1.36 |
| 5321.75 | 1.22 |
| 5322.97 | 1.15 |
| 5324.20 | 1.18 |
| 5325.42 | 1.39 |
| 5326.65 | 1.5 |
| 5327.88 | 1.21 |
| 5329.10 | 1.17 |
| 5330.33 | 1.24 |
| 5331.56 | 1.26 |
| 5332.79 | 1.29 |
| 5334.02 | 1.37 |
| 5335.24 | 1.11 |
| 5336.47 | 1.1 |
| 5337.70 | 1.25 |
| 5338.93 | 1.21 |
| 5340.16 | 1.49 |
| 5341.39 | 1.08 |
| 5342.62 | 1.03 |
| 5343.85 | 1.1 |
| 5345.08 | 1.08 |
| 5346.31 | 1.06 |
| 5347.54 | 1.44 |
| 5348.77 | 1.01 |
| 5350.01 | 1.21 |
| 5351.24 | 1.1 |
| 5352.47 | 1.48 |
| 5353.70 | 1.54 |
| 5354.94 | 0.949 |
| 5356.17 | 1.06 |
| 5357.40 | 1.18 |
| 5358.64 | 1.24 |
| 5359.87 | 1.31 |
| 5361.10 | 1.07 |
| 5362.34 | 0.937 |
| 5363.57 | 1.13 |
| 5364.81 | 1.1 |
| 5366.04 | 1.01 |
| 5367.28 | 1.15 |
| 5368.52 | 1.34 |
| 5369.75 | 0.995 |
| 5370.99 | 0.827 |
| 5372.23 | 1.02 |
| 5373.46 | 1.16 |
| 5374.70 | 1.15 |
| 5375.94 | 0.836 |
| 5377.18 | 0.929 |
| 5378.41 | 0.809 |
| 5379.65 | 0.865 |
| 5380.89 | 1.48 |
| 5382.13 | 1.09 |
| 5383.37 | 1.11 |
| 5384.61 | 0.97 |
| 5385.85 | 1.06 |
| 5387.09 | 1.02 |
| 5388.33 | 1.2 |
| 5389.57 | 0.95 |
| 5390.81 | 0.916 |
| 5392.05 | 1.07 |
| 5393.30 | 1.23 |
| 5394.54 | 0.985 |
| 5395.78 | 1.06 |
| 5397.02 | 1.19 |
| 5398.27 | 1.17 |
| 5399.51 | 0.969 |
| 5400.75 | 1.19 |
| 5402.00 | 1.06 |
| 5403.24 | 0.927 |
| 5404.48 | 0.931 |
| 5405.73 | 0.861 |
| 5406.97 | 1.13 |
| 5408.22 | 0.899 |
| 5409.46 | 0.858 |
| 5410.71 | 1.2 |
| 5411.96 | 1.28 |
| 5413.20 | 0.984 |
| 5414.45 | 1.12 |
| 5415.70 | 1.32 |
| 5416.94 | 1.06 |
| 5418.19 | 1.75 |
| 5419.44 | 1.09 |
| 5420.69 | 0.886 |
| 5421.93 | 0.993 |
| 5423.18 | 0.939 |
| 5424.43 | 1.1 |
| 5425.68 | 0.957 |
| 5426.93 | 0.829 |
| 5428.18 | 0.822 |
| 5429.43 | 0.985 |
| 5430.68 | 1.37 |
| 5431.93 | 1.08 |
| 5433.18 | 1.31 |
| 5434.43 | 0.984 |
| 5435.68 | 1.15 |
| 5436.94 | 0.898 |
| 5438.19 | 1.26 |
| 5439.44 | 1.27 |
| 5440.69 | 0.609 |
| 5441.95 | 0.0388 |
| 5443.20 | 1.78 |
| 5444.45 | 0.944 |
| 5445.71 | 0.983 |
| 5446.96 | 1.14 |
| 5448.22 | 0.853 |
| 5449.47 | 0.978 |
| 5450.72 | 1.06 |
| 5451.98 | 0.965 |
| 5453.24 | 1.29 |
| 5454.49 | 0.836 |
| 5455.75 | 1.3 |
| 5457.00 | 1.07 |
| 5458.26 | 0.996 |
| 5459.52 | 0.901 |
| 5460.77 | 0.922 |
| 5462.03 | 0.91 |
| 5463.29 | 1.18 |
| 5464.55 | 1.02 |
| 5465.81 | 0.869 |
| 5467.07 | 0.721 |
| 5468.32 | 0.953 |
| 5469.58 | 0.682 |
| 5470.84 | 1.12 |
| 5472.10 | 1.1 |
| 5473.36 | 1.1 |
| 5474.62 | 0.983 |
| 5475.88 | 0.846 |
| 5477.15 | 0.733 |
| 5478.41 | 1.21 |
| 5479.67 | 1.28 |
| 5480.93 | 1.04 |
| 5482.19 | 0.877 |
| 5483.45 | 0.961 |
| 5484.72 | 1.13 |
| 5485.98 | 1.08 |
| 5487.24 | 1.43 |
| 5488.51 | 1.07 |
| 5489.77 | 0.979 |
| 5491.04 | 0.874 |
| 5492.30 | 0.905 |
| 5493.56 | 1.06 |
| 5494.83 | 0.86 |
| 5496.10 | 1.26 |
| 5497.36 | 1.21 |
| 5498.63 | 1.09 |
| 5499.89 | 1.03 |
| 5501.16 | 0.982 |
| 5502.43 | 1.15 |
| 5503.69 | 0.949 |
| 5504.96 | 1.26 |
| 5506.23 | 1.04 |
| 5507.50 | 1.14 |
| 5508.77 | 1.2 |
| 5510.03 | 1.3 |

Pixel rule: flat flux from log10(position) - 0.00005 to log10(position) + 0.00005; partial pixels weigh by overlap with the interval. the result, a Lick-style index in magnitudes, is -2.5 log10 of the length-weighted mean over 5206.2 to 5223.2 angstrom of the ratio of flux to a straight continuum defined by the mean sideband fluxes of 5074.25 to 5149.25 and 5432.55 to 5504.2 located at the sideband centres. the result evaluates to 0.01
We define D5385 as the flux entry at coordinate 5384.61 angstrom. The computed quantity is 0.97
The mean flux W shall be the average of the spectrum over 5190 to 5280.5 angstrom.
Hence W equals 1.05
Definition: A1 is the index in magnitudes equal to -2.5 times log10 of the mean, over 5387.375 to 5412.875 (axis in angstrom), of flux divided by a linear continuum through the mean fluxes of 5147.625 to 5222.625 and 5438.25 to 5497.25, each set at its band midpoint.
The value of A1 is -0.03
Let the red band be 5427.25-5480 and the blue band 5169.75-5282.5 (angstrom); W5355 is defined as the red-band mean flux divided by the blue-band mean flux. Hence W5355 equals 0.96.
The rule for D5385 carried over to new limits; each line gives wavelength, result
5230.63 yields 0.983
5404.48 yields 0.931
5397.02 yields 1.19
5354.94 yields 0.949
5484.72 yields 1.13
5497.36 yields 1.21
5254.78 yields 0.901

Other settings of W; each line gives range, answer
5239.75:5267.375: 1.03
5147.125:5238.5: 1.07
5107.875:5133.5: 1.17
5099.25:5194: 1.11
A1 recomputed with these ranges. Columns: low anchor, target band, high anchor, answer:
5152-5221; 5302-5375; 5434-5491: -0.10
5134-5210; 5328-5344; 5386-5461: -0.15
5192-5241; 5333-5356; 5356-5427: -0.13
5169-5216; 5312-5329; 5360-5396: -0.07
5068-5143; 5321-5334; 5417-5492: -0.19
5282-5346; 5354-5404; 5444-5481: -0.02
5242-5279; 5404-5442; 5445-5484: -0.04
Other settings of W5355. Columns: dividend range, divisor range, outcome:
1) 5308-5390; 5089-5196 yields 1.03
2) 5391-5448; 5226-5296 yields 1.00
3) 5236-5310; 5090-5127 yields 0.94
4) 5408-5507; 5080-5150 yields 0.92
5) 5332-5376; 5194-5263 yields 1.10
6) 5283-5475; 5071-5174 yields 0.95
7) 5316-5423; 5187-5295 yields 1.07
